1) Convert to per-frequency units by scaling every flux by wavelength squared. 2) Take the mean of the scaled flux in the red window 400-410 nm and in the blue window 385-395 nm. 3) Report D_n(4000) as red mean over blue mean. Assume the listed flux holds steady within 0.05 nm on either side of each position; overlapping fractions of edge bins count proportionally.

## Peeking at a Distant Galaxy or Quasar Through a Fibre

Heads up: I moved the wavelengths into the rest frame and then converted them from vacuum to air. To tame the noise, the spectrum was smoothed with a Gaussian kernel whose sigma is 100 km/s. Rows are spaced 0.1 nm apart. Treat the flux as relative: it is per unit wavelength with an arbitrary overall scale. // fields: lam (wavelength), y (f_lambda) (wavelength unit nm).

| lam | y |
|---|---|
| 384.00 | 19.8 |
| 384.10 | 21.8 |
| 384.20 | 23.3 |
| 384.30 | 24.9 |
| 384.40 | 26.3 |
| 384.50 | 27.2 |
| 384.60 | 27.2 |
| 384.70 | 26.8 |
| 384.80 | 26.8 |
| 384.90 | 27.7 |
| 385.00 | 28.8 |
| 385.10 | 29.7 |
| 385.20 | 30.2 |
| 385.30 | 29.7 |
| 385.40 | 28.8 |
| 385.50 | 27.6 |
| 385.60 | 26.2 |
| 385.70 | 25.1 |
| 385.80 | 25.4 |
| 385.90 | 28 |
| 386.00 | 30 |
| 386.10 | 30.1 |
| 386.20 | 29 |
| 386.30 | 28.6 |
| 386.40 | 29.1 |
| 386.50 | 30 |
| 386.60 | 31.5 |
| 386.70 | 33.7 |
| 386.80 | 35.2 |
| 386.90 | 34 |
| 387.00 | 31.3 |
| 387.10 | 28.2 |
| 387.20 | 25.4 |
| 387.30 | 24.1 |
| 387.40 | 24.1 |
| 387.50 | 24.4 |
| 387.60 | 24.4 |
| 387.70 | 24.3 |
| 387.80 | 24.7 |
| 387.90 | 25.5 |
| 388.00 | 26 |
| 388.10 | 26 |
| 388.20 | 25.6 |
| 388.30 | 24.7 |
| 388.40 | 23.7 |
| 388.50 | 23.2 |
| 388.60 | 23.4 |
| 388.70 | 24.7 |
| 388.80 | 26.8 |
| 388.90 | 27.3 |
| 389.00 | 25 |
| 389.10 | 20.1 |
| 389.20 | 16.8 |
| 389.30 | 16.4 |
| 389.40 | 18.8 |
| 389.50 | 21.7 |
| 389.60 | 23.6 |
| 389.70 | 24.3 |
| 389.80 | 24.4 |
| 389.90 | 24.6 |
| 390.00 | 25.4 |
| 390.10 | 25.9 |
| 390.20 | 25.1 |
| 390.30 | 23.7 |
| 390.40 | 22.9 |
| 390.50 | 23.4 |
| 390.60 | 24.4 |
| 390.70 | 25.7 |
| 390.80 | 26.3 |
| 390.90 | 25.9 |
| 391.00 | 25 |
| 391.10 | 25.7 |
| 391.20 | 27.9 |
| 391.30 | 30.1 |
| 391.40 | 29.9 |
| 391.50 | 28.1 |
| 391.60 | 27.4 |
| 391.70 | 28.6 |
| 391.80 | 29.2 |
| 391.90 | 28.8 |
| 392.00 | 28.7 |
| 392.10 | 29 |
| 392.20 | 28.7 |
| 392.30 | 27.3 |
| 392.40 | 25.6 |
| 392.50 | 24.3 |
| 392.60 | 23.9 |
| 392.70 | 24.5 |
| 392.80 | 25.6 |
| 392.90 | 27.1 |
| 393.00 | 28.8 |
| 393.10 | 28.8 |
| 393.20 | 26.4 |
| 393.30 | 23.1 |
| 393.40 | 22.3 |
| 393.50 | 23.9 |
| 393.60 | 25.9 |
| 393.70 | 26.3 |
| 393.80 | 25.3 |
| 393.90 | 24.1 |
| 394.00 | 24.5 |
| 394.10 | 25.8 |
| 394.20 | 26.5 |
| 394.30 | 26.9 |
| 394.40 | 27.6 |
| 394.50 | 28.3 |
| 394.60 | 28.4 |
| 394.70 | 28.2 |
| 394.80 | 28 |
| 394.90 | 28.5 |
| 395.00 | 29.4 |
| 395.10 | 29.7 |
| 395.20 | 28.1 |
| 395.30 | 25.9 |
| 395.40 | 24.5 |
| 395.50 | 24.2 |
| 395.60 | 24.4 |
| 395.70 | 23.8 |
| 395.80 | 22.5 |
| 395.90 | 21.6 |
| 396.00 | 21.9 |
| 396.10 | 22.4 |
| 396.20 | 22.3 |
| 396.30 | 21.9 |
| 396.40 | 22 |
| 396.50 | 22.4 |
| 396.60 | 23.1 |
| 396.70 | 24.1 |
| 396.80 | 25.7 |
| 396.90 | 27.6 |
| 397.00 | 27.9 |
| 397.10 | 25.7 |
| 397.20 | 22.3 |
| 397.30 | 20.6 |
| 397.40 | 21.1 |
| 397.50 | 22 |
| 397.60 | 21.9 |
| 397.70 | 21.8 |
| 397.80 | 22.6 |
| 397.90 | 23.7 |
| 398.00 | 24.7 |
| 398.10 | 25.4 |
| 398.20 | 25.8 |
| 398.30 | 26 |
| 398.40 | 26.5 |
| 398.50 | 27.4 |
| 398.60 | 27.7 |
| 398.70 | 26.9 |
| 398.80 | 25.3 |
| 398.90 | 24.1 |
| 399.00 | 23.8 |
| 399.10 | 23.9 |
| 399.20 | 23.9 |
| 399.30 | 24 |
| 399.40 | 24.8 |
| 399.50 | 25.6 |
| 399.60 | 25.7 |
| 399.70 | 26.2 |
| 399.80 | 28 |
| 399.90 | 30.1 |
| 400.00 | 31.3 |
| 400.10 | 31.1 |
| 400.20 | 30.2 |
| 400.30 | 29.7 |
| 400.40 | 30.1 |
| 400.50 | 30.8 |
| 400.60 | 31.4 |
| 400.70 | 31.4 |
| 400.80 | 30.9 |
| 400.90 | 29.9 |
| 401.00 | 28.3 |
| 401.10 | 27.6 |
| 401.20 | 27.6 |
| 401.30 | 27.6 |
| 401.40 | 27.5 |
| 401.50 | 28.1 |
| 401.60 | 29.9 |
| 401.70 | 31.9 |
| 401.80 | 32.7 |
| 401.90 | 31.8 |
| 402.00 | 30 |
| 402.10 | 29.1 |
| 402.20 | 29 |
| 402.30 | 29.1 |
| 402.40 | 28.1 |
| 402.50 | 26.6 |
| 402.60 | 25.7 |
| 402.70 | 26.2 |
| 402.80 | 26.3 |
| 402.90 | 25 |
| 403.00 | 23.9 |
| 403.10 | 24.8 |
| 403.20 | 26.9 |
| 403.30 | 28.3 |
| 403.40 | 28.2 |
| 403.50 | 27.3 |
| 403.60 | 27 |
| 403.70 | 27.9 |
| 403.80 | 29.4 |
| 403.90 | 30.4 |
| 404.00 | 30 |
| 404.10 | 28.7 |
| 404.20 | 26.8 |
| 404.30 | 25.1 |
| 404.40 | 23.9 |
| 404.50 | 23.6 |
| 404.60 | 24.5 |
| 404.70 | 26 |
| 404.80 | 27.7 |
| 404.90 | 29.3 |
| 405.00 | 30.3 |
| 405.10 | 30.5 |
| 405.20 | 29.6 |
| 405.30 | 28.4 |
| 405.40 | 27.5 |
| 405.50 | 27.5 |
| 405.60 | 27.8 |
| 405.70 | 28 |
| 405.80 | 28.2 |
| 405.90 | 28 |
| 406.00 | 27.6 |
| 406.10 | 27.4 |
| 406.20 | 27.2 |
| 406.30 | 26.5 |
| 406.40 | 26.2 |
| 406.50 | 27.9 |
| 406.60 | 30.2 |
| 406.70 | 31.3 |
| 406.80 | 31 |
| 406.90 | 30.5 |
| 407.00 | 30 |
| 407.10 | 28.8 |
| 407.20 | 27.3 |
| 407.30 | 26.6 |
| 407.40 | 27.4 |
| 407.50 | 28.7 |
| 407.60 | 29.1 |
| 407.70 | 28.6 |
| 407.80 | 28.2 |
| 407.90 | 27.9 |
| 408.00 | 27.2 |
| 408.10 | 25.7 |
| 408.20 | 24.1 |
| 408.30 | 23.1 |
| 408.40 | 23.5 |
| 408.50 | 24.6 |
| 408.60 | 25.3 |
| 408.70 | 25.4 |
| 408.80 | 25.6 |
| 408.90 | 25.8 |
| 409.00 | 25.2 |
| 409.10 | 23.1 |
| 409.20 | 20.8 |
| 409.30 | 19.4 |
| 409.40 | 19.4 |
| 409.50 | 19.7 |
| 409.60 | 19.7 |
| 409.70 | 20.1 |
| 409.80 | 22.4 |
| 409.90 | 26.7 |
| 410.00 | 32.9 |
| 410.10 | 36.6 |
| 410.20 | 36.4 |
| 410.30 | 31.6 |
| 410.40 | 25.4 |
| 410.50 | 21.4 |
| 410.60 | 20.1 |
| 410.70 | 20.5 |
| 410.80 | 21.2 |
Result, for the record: 1.12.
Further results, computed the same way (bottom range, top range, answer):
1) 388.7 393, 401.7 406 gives 1.17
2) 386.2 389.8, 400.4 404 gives 1.20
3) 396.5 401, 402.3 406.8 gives 1.08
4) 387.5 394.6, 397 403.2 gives 1.11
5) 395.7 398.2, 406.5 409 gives 1.24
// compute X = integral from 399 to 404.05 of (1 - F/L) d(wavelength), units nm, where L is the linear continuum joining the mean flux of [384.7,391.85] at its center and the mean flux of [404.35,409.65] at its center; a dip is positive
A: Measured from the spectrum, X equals -0.32 nm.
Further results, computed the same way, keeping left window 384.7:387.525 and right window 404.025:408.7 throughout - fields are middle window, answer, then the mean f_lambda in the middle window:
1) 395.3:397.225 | 0.294 nm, 23.8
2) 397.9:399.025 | 0.088 nm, 25.7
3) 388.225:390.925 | 0.458 nm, 23.6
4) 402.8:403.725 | 0.037 nm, 26.5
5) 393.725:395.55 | 0.083 nm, 26.9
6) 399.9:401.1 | -0.109 nm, 30.3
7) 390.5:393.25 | 0.126 nm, 27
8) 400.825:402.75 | -0.074 nm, 28.8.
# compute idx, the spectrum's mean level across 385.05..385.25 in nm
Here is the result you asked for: 29.9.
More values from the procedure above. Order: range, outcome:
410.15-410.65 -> 27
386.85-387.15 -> 31.2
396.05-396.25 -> 22.4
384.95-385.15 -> 29.3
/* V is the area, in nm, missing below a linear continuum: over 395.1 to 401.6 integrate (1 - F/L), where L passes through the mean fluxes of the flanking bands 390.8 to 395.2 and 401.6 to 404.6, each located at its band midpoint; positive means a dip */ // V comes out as 0.37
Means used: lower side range 26.9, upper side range 27.7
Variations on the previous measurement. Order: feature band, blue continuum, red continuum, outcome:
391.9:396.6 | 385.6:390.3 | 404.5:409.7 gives 0.078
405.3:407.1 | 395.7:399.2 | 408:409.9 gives -0.391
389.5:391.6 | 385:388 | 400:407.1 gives 0.199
